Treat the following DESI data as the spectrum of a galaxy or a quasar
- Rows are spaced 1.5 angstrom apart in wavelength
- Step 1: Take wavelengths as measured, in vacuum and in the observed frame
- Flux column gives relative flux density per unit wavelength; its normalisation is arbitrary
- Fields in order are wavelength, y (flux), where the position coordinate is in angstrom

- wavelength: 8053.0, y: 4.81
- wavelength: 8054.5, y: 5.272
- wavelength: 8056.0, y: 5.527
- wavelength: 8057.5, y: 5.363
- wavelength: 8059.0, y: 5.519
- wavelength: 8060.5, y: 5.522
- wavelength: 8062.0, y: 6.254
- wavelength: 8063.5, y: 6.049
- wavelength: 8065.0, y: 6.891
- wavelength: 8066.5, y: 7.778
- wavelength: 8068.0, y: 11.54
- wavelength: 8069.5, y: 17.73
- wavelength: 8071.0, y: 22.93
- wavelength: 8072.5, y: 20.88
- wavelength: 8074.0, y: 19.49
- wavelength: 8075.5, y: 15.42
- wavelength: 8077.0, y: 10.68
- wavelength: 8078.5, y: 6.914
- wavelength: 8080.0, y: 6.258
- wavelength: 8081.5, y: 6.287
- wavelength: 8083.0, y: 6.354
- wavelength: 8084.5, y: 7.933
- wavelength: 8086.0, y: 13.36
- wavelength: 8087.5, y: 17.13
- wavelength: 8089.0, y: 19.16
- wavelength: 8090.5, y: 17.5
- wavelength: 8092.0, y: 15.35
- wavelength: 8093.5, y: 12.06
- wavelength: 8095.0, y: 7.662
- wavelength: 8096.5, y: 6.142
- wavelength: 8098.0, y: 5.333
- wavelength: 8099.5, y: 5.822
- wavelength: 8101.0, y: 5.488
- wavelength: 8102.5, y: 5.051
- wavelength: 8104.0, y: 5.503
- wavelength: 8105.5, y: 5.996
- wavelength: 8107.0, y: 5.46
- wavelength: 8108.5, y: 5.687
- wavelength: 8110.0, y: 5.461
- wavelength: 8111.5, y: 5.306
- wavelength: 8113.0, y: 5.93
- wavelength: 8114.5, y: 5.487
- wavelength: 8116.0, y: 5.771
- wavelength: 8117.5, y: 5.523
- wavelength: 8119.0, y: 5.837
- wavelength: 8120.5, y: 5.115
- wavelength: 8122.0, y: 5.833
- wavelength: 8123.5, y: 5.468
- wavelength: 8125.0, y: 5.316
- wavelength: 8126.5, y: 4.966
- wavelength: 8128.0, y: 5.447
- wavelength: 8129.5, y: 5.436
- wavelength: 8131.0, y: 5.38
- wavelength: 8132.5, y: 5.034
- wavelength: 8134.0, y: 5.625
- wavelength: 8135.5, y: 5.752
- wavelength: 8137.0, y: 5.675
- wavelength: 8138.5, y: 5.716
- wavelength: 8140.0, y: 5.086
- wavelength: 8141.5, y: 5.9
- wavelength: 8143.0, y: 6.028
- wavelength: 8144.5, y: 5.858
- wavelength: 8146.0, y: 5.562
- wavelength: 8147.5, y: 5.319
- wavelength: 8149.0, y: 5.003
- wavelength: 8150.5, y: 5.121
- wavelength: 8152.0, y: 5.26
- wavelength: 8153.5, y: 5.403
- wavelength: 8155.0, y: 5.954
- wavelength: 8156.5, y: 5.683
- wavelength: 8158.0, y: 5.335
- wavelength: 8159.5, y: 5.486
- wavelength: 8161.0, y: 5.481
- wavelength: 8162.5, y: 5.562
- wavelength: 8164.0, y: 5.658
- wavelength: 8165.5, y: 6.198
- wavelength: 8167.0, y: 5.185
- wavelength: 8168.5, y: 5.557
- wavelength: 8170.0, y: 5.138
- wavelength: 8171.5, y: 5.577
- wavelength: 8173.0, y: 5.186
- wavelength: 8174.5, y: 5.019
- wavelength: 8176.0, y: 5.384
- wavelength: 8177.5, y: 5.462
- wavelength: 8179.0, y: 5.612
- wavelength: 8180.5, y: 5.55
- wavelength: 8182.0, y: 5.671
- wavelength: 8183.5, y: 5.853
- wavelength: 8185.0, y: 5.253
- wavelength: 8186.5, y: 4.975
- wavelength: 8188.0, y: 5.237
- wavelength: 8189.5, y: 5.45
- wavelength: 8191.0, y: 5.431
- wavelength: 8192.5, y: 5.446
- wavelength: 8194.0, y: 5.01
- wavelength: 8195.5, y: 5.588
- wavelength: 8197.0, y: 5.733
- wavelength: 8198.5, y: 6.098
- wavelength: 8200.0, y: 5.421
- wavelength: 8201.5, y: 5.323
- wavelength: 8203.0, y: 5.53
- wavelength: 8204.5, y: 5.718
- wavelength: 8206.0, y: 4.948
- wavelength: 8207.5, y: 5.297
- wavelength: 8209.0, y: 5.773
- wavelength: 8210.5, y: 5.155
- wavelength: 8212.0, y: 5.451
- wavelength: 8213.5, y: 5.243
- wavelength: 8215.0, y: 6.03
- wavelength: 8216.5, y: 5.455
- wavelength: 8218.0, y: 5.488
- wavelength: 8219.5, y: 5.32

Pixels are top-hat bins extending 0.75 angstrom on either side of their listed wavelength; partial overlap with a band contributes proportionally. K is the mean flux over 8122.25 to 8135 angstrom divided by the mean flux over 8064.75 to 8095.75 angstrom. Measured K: 0.42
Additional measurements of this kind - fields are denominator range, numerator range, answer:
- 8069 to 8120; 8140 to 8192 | 0.56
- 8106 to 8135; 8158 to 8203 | 1.00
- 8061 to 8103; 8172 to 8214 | 0.49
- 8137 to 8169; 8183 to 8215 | 0.98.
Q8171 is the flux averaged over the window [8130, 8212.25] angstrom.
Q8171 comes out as 5.47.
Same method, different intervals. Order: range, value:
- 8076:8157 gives 6.94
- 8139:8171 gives 5.52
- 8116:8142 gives 5.48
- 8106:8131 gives 5.5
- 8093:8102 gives 6.89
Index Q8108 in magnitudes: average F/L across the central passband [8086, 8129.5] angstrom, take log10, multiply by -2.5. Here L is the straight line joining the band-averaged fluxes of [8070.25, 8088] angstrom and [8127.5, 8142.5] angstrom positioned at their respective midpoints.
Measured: 0.22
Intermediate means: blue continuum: 12.7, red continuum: 5.51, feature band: 7.59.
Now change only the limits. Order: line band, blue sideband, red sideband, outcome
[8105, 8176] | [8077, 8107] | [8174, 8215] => 0.312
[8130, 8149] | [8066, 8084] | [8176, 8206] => 0.483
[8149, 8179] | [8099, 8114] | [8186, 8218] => 0.009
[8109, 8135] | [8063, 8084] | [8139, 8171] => 0.417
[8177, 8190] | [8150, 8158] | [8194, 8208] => 0.008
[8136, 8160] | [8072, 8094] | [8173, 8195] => 0.406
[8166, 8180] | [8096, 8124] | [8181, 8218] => 0.027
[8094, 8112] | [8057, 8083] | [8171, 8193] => 0.481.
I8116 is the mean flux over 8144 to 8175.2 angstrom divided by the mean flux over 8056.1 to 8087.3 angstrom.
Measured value 0.52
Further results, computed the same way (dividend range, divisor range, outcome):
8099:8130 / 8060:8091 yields 0.46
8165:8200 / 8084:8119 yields 0.65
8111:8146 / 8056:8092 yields 0.49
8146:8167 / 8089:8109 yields 0.66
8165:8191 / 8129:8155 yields 0.99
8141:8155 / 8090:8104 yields 0.64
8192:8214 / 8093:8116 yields 0.90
